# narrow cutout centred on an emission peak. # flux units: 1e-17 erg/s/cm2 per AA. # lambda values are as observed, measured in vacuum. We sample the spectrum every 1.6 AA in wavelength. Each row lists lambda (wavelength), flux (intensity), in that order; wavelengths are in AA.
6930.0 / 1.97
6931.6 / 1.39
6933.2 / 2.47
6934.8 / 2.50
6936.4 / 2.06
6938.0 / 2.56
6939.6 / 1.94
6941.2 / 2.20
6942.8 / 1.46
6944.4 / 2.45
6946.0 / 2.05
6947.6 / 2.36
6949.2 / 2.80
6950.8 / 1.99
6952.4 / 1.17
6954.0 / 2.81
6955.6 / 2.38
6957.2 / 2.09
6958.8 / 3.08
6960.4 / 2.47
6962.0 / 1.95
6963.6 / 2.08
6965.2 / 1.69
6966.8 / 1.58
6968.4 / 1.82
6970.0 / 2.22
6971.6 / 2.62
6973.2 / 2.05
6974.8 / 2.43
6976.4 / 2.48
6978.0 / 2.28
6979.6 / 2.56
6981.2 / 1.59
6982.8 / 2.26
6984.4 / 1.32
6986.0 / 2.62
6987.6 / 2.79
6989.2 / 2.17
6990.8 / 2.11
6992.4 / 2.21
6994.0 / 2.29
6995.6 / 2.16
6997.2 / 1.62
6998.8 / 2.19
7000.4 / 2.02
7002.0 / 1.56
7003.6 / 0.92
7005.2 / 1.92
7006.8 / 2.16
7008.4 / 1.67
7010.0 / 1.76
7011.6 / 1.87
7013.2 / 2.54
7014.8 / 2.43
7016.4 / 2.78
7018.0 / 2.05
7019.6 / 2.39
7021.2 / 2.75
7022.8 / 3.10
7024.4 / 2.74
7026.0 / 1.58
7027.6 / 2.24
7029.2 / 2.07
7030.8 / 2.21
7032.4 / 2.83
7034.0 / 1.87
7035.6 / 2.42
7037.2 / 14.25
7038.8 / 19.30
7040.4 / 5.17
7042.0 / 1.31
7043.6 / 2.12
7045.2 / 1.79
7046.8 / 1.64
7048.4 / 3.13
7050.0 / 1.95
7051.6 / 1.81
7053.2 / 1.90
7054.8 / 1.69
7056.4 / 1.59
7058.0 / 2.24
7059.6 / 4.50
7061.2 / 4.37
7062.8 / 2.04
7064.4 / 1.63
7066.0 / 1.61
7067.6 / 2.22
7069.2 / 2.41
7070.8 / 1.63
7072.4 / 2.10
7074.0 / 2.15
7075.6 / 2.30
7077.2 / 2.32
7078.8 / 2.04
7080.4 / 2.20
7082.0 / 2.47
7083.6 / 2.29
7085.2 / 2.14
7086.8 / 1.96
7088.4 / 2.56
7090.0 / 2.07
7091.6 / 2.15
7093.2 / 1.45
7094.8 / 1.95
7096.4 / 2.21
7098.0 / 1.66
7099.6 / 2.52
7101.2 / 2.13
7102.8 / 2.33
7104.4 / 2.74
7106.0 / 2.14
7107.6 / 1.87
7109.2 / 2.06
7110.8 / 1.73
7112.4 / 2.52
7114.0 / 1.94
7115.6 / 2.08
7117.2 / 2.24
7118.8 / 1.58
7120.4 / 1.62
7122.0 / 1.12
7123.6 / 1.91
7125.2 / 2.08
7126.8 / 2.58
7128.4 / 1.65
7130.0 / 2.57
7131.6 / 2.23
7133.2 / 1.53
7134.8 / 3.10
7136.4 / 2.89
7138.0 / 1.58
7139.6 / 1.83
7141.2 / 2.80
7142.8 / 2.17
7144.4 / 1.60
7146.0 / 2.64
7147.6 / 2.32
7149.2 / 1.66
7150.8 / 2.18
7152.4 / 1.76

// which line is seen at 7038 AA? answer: Halpha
